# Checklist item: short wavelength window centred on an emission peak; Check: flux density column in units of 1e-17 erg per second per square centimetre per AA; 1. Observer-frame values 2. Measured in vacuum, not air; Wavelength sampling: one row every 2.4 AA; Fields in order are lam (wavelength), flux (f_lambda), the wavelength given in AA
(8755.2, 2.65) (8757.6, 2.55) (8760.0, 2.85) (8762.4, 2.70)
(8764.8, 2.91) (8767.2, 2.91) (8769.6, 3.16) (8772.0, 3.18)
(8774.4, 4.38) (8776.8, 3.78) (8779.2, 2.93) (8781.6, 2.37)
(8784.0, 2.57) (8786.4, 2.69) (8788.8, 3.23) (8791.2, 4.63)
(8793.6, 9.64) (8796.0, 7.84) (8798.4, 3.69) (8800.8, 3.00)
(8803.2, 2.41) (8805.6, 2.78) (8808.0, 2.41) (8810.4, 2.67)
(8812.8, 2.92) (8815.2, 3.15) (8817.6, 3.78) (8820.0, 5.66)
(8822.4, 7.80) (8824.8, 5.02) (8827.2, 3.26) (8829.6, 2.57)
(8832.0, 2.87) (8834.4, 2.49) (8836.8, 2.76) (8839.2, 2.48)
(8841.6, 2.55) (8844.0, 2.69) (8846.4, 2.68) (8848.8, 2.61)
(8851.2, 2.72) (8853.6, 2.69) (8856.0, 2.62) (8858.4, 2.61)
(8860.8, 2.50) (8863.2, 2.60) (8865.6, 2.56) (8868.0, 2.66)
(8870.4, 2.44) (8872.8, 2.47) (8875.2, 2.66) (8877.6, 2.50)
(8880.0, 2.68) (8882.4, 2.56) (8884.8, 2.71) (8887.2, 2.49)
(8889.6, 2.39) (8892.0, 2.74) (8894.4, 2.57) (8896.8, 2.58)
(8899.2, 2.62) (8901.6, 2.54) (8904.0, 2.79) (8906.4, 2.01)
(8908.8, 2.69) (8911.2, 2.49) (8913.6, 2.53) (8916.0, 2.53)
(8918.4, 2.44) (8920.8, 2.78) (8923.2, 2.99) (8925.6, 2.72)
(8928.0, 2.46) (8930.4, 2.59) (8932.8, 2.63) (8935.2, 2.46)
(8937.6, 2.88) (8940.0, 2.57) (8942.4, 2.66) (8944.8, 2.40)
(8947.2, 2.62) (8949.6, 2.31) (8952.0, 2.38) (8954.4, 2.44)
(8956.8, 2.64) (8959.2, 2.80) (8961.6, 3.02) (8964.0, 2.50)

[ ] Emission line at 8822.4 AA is [N II]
